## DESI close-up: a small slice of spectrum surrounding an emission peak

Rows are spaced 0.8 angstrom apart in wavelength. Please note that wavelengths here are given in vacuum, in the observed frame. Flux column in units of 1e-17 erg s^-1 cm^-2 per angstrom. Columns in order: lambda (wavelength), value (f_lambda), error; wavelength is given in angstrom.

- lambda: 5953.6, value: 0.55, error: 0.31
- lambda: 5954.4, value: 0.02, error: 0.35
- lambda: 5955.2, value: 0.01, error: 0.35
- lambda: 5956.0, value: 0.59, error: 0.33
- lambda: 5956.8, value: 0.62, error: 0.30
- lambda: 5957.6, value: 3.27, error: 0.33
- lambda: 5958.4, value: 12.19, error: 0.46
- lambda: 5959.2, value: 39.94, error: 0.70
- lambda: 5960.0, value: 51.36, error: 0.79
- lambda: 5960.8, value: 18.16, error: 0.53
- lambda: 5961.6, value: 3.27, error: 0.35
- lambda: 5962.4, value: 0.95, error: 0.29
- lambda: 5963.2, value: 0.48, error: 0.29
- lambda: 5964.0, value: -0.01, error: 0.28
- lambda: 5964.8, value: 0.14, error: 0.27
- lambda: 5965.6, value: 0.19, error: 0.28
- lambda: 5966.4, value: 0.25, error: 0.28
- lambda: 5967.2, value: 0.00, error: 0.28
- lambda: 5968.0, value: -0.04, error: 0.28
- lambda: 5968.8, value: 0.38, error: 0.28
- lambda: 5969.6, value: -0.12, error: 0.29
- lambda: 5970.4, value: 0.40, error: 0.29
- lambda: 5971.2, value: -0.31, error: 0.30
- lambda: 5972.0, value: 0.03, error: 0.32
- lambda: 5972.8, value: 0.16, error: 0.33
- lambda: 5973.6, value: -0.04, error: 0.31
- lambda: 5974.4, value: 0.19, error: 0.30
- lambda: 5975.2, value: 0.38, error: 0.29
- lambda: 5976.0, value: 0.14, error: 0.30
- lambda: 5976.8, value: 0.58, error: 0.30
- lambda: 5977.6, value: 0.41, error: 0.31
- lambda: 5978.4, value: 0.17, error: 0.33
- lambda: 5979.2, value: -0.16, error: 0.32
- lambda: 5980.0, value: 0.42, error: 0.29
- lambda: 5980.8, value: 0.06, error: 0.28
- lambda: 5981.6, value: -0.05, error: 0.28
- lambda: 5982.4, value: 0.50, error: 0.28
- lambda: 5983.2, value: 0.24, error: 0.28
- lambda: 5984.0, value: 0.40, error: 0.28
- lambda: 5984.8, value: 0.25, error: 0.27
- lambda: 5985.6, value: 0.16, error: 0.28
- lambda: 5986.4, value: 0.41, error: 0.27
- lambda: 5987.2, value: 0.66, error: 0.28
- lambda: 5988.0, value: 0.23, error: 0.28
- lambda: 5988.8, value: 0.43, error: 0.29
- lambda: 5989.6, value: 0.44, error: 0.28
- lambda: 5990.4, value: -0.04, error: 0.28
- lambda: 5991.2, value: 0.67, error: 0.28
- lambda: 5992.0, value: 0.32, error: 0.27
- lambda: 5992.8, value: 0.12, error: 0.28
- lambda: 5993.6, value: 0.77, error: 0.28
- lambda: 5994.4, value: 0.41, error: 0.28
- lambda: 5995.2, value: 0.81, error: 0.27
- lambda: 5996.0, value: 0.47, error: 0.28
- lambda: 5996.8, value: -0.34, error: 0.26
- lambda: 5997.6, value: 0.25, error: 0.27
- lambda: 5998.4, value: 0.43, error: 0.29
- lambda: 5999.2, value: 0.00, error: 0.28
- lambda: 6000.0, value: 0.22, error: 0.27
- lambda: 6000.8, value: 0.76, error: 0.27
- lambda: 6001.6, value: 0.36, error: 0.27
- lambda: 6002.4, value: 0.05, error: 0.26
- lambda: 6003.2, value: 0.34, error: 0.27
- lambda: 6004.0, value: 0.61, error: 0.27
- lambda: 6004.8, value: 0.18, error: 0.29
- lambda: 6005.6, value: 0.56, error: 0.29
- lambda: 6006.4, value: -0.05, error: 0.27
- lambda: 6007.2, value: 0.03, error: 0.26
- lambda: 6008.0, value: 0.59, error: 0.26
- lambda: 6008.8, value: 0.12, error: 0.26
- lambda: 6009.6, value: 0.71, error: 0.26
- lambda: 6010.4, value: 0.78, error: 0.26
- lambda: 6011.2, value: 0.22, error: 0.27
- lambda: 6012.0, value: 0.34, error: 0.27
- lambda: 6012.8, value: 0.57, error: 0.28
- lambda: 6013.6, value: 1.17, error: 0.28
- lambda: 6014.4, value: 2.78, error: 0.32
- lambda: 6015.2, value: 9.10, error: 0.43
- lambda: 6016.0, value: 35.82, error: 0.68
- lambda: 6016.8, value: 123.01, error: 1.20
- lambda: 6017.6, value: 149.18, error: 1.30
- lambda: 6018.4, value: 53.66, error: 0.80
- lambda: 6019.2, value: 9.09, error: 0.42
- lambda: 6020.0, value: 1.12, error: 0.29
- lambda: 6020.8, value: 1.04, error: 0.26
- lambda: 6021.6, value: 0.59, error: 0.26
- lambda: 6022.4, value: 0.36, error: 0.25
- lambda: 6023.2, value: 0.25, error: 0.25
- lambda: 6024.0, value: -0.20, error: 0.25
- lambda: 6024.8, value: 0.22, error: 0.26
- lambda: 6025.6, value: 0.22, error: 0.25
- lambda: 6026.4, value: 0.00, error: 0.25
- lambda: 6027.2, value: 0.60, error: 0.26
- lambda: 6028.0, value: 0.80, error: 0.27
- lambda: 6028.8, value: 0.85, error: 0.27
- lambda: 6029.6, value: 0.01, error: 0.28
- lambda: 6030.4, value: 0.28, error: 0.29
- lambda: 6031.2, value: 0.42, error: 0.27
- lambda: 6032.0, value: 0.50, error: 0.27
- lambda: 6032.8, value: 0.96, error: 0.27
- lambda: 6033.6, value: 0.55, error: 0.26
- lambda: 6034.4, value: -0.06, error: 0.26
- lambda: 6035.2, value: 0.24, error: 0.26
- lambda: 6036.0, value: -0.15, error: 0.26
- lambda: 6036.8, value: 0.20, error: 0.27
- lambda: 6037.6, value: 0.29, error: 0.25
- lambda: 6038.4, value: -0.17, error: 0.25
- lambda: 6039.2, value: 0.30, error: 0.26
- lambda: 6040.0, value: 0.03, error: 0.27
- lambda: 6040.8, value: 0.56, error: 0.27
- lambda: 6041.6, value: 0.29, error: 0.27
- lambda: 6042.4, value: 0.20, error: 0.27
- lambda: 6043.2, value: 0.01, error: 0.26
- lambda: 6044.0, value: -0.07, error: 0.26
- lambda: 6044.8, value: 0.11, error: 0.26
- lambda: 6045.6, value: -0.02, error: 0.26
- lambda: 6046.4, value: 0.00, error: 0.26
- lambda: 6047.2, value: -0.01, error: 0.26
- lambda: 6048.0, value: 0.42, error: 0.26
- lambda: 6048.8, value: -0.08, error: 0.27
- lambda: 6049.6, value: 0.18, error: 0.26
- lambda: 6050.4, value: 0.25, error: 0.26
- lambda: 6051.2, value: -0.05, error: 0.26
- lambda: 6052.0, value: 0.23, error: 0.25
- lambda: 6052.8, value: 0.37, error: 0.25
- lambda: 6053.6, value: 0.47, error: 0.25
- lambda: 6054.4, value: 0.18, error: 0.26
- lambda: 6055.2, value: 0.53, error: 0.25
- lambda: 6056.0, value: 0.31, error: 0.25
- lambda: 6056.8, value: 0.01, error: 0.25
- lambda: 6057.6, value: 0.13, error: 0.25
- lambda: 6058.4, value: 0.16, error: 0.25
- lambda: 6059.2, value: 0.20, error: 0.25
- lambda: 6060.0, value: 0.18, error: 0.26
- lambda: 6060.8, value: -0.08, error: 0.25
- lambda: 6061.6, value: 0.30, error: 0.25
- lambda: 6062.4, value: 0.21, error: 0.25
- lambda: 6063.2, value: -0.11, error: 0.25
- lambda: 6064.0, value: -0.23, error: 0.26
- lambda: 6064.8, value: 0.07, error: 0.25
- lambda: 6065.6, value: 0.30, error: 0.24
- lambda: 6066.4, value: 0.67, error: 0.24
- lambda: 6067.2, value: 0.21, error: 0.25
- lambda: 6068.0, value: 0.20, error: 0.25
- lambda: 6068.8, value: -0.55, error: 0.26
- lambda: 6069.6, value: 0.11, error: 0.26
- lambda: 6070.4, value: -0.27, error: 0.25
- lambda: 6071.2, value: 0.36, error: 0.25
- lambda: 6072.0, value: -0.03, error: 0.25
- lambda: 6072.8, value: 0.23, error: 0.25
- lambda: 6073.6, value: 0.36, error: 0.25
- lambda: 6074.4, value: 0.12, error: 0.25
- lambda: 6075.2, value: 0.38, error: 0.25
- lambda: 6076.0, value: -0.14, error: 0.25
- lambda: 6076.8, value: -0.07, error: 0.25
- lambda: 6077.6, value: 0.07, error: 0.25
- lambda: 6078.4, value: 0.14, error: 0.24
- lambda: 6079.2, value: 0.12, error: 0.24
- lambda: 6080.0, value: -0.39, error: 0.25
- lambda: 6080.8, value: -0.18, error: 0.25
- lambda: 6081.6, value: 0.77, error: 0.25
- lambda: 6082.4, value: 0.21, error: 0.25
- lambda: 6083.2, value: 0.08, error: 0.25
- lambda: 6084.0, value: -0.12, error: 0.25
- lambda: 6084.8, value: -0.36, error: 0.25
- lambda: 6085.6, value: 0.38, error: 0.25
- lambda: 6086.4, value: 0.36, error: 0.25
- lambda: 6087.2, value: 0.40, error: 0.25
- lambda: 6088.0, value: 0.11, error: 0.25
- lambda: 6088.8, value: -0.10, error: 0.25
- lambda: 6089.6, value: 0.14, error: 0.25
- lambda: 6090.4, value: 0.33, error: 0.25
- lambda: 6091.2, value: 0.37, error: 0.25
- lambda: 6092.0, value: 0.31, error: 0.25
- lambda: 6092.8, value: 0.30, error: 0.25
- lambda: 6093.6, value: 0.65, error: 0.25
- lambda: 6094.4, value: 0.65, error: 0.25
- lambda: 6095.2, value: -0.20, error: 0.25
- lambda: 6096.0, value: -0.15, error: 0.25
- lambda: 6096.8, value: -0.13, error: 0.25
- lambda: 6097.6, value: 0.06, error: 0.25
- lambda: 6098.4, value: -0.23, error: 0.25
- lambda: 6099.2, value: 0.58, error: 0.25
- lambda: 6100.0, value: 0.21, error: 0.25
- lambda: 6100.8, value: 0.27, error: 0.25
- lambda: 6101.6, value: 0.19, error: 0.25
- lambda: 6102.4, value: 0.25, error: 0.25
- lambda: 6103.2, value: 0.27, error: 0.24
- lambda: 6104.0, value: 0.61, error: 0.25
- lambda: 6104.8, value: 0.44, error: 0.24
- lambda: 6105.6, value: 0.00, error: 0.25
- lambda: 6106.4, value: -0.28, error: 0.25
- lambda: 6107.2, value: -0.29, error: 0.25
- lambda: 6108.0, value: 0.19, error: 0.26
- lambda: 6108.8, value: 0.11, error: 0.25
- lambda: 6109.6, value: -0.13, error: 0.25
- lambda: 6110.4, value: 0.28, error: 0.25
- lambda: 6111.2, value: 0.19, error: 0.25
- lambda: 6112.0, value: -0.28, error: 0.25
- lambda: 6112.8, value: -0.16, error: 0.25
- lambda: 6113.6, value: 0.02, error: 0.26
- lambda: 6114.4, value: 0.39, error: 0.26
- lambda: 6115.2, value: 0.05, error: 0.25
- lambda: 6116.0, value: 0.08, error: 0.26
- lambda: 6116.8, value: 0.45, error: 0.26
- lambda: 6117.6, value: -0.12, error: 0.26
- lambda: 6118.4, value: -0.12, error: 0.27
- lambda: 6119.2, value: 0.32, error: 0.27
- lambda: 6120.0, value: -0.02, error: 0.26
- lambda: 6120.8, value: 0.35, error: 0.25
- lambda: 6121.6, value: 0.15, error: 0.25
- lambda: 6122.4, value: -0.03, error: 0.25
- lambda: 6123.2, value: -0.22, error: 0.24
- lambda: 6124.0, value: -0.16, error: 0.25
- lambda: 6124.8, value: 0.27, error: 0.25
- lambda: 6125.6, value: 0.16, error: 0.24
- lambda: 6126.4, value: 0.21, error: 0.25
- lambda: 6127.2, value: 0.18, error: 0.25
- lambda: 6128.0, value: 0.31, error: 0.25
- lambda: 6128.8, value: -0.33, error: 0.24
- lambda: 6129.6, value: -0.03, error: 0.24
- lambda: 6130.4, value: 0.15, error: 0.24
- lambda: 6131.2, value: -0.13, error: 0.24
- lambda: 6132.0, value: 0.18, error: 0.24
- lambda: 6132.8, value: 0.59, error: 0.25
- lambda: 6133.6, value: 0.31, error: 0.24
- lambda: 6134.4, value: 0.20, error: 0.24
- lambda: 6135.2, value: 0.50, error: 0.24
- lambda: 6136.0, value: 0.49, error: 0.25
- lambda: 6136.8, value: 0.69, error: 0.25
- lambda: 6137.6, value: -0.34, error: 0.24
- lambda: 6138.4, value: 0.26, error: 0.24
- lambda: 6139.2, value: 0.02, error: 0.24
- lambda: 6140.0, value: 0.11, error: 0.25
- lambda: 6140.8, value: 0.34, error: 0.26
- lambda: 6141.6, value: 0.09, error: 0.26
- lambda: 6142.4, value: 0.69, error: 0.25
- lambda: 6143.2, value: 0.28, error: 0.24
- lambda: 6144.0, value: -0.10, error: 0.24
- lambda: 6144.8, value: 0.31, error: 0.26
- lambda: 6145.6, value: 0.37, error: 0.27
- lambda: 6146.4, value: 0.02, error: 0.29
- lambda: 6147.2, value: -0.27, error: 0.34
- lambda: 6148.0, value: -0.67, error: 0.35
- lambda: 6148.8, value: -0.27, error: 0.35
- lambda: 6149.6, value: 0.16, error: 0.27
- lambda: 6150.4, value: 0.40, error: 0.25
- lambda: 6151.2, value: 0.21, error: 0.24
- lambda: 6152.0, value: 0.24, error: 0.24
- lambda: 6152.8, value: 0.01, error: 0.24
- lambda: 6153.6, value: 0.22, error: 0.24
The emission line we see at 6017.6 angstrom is [O III]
